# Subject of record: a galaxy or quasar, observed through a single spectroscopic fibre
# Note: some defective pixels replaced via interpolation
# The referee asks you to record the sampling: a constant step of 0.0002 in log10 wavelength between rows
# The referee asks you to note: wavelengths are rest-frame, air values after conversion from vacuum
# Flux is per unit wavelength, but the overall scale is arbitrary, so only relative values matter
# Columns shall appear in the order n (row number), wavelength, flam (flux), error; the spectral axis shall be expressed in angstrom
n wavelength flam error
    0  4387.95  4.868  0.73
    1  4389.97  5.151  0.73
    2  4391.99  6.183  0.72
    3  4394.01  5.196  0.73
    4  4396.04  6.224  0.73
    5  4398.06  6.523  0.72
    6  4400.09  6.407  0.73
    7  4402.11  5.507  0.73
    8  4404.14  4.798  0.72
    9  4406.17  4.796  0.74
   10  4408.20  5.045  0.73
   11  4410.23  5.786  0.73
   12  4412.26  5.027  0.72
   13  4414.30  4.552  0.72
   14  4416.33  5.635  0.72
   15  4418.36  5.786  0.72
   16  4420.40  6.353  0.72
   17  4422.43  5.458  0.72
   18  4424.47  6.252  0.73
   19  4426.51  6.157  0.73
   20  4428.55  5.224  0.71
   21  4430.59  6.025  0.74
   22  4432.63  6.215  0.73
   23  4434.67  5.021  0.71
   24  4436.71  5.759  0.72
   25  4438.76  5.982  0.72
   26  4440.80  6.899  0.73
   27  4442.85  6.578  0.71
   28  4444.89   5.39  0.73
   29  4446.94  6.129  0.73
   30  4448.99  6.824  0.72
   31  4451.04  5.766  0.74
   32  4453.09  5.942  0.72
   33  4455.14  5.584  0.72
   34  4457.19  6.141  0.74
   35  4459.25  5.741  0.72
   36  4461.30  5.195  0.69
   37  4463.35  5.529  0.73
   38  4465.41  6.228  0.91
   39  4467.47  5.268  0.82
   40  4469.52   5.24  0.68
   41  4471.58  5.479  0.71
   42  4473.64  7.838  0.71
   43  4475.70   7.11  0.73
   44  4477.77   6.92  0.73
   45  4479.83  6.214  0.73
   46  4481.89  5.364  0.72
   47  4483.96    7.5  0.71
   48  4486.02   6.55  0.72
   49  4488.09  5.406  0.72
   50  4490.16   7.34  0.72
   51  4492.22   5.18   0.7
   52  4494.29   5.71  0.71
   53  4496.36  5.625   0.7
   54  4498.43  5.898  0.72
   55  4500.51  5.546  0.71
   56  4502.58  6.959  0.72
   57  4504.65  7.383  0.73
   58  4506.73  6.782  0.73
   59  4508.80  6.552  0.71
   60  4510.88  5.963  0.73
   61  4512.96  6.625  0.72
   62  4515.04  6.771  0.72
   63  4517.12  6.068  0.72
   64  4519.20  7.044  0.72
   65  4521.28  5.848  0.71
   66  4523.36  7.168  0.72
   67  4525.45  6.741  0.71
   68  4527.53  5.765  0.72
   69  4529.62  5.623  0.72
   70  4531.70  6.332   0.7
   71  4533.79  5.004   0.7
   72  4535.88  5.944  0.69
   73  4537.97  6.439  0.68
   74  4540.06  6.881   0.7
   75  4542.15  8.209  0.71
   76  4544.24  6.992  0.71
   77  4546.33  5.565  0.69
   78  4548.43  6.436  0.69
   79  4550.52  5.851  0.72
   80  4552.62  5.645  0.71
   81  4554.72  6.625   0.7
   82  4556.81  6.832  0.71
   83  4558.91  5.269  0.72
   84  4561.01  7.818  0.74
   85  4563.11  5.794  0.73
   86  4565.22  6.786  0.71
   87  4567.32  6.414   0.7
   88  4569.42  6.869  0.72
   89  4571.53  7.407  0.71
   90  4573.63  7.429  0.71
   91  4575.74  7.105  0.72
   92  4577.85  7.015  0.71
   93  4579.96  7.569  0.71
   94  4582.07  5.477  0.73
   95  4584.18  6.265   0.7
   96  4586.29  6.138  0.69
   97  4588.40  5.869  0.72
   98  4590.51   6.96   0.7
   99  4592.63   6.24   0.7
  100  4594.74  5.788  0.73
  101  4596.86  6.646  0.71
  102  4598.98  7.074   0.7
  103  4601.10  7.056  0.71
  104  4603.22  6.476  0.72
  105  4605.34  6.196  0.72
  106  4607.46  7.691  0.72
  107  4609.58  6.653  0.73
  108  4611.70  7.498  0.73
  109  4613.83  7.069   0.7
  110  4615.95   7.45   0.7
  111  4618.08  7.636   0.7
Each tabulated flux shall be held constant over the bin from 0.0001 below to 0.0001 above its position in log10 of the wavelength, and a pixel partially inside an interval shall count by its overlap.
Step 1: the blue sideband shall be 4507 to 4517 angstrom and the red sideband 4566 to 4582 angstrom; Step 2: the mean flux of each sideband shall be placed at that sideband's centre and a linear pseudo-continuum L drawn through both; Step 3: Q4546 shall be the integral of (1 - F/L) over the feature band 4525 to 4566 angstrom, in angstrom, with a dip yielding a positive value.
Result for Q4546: 2.7 angstrom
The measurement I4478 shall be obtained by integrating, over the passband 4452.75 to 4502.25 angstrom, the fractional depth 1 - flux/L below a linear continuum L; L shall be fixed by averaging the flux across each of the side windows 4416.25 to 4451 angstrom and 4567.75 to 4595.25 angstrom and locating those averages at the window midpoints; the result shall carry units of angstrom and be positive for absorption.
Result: 1.1 angstrom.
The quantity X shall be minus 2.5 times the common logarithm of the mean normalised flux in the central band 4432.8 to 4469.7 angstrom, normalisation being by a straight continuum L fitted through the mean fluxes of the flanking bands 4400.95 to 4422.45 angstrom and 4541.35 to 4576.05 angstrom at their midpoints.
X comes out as -0.03 mag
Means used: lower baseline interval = 5.34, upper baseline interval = 6.63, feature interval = 5.87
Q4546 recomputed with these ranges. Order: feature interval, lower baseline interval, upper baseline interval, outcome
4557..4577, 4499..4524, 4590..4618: -0.1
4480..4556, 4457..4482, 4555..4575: 0.9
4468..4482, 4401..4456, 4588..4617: -0.8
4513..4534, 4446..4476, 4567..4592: 0.2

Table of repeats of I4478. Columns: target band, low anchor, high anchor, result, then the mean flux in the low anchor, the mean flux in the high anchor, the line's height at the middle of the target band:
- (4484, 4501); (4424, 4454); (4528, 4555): 0.3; 6.01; 6.25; 6.13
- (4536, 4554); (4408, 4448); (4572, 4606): -0.3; 5.78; 6.6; 6.38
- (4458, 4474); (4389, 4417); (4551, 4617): 0.5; 5.49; 6.67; 5.9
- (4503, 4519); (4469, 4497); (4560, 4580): -0.3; 6.27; 6.99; 6.5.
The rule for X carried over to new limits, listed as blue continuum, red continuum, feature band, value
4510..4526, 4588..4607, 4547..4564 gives 0.04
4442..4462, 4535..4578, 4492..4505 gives 0.04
